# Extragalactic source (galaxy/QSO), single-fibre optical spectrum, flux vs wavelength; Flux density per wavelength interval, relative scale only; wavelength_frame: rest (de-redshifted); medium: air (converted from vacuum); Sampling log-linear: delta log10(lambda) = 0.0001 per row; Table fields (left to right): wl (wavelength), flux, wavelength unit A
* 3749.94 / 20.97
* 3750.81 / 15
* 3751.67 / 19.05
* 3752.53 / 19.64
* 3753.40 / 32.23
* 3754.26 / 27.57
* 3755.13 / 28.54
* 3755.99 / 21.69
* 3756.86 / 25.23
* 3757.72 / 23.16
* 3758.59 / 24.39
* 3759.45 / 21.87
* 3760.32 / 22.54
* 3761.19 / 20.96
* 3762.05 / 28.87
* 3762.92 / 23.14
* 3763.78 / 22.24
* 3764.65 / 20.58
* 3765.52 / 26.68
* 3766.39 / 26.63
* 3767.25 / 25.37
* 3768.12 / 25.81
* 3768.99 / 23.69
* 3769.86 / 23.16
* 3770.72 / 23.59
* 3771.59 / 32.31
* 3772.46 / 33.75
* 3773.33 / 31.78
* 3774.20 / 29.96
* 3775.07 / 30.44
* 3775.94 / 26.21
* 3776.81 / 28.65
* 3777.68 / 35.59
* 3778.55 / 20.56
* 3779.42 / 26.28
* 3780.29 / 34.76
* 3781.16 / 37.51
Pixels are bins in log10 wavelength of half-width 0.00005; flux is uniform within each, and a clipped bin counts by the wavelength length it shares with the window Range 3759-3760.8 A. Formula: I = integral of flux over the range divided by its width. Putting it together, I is 22.2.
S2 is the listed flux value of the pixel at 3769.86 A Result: 23.16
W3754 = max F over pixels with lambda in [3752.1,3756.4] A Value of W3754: 32.23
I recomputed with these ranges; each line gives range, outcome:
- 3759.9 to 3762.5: 24.1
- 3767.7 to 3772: 25.7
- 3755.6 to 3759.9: 23.3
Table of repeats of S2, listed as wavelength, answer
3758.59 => 24.39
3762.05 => 28.87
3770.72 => 23.59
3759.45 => 21.87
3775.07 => 30.44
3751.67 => 19.05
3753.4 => 32.23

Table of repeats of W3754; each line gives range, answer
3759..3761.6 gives 22.54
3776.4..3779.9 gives 35.59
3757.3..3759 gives 24.39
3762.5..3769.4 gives 26.68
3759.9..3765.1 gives 28.87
